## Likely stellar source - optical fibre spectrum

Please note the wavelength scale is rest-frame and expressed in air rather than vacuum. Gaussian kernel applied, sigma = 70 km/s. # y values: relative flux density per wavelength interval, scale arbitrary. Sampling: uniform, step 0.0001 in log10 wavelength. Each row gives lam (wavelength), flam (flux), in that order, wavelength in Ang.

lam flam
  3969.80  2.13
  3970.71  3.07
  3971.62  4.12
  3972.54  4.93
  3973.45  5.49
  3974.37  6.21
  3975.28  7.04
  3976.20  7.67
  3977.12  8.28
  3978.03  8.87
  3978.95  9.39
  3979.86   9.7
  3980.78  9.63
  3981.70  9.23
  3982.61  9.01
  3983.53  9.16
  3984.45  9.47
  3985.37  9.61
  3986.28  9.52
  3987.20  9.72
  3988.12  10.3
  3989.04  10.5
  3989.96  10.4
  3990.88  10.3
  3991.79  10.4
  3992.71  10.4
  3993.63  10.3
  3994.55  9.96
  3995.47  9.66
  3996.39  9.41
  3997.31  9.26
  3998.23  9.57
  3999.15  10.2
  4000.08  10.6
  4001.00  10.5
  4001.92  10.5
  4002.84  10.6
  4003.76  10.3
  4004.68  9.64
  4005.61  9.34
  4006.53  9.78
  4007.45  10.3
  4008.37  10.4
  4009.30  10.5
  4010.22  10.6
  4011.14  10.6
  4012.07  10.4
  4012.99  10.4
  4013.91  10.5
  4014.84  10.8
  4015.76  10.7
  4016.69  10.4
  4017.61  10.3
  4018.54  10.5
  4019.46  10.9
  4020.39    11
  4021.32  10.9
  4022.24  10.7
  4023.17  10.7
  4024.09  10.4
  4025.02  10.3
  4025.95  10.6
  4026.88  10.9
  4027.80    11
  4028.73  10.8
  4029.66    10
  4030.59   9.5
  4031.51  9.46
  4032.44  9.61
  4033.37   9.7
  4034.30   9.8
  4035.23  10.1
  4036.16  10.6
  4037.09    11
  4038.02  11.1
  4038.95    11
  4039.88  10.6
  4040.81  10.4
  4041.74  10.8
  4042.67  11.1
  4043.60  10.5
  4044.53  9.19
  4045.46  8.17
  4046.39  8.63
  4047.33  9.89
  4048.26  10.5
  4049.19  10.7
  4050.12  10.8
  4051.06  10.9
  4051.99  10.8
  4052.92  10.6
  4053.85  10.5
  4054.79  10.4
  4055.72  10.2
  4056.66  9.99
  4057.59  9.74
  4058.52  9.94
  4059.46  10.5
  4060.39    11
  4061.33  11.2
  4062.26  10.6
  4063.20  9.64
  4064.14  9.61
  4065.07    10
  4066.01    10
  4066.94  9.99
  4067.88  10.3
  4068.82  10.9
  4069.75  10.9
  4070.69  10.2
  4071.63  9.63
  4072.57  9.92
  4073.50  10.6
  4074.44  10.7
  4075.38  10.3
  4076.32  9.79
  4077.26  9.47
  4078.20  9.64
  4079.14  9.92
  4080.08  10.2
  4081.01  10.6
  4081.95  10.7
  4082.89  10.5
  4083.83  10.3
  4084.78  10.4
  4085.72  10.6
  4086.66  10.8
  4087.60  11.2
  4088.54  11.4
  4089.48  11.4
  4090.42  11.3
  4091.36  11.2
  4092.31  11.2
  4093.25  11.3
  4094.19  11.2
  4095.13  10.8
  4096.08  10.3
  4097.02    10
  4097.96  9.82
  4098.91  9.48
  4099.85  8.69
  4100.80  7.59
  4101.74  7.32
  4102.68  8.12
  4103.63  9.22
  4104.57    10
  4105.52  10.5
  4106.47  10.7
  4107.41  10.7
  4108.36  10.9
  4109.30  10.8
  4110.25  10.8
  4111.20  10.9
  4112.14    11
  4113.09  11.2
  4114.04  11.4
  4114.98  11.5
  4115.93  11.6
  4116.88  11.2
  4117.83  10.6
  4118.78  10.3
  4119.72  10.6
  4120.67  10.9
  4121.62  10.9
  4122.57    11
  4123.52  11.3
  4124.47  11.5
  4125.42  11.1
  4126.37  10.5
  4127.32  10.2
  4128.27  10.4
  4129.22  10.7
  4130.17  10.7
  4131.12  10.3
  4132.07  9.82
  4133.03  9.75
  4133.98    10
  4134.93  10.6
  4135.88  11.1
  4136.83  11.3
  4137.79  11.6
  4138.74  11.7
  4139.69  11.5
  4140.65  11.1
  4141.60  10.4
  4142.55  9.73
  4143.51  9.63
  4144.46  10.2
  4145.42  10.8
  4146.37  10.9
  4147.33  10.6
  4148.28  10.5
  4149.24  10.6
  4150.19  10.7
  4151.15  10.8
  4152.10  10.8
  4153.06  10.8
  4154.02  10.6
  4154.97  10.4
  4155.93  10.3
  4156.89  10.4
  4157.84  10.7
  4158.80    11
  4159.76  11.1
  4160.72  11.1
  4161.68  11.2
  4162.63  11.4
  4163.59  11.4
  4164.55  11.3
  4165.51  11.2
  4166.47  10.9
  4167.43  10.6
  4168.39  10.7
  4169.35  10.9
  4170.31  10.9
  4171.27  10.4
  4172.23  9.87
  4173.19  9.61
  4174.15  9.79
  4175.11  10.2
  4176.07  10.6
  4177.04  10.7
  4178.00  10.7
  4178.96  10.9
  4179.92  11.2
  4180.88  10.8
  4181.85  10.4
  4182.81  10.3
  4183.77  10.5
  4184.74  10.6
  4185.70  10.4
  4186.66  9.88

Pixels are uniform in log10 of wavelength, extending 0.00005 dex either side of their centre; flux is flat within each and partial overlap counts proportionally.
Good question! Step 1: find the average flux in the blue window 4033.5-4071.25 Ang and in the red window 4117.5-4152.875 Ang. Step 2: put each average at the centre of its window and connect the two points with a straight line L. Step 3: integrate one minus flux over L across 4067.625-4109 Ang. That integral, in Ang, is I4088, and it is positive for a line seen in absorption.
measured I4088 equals 0.9 Ang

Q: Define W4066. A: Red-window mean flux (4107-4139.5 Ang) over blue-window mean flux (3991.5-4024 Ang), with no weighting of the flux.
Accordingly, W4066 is 1.1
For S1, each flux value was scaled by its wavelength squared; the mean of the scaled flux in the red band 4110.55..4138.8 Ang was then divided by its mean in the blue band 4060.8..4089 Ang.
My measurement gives 1.08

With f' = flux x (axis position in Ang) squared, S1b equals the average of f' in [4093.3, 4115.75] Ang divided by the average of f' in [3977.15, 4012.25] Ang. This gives 1.1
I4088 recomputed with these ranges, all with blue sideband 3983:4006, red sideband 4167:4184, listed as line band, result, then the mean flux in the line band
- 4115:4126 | -0.71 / 11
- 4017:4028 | -0.67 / 10.7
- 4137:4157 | -0.50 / 10.7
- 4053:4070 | -0.21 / 10.3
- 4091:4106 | 0.72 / 9.78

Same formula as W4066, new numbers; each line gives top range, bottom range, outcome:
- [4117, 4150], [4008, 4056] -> 1.03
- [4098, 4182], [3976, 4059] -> 1.04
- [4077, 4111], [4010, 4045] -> 0.98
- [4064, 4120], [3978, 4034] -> 1.02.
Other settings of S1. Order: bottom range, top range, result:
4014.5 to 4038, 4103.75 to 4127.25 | 1.09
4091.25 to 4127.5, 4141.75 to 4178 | 1.04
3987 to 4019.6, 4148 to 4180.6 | 1.13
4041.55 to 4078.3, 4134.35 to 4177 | 1.10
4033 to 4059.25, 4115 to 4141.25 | 1.10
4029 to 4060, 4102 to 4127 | 1.09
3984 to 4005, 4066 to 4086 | 1.06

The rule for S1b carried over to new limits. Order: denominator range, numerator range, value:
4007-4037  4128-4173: 1.09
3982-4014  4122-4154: 1.14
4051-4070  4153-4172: 1.10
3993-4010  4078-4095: 1.12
